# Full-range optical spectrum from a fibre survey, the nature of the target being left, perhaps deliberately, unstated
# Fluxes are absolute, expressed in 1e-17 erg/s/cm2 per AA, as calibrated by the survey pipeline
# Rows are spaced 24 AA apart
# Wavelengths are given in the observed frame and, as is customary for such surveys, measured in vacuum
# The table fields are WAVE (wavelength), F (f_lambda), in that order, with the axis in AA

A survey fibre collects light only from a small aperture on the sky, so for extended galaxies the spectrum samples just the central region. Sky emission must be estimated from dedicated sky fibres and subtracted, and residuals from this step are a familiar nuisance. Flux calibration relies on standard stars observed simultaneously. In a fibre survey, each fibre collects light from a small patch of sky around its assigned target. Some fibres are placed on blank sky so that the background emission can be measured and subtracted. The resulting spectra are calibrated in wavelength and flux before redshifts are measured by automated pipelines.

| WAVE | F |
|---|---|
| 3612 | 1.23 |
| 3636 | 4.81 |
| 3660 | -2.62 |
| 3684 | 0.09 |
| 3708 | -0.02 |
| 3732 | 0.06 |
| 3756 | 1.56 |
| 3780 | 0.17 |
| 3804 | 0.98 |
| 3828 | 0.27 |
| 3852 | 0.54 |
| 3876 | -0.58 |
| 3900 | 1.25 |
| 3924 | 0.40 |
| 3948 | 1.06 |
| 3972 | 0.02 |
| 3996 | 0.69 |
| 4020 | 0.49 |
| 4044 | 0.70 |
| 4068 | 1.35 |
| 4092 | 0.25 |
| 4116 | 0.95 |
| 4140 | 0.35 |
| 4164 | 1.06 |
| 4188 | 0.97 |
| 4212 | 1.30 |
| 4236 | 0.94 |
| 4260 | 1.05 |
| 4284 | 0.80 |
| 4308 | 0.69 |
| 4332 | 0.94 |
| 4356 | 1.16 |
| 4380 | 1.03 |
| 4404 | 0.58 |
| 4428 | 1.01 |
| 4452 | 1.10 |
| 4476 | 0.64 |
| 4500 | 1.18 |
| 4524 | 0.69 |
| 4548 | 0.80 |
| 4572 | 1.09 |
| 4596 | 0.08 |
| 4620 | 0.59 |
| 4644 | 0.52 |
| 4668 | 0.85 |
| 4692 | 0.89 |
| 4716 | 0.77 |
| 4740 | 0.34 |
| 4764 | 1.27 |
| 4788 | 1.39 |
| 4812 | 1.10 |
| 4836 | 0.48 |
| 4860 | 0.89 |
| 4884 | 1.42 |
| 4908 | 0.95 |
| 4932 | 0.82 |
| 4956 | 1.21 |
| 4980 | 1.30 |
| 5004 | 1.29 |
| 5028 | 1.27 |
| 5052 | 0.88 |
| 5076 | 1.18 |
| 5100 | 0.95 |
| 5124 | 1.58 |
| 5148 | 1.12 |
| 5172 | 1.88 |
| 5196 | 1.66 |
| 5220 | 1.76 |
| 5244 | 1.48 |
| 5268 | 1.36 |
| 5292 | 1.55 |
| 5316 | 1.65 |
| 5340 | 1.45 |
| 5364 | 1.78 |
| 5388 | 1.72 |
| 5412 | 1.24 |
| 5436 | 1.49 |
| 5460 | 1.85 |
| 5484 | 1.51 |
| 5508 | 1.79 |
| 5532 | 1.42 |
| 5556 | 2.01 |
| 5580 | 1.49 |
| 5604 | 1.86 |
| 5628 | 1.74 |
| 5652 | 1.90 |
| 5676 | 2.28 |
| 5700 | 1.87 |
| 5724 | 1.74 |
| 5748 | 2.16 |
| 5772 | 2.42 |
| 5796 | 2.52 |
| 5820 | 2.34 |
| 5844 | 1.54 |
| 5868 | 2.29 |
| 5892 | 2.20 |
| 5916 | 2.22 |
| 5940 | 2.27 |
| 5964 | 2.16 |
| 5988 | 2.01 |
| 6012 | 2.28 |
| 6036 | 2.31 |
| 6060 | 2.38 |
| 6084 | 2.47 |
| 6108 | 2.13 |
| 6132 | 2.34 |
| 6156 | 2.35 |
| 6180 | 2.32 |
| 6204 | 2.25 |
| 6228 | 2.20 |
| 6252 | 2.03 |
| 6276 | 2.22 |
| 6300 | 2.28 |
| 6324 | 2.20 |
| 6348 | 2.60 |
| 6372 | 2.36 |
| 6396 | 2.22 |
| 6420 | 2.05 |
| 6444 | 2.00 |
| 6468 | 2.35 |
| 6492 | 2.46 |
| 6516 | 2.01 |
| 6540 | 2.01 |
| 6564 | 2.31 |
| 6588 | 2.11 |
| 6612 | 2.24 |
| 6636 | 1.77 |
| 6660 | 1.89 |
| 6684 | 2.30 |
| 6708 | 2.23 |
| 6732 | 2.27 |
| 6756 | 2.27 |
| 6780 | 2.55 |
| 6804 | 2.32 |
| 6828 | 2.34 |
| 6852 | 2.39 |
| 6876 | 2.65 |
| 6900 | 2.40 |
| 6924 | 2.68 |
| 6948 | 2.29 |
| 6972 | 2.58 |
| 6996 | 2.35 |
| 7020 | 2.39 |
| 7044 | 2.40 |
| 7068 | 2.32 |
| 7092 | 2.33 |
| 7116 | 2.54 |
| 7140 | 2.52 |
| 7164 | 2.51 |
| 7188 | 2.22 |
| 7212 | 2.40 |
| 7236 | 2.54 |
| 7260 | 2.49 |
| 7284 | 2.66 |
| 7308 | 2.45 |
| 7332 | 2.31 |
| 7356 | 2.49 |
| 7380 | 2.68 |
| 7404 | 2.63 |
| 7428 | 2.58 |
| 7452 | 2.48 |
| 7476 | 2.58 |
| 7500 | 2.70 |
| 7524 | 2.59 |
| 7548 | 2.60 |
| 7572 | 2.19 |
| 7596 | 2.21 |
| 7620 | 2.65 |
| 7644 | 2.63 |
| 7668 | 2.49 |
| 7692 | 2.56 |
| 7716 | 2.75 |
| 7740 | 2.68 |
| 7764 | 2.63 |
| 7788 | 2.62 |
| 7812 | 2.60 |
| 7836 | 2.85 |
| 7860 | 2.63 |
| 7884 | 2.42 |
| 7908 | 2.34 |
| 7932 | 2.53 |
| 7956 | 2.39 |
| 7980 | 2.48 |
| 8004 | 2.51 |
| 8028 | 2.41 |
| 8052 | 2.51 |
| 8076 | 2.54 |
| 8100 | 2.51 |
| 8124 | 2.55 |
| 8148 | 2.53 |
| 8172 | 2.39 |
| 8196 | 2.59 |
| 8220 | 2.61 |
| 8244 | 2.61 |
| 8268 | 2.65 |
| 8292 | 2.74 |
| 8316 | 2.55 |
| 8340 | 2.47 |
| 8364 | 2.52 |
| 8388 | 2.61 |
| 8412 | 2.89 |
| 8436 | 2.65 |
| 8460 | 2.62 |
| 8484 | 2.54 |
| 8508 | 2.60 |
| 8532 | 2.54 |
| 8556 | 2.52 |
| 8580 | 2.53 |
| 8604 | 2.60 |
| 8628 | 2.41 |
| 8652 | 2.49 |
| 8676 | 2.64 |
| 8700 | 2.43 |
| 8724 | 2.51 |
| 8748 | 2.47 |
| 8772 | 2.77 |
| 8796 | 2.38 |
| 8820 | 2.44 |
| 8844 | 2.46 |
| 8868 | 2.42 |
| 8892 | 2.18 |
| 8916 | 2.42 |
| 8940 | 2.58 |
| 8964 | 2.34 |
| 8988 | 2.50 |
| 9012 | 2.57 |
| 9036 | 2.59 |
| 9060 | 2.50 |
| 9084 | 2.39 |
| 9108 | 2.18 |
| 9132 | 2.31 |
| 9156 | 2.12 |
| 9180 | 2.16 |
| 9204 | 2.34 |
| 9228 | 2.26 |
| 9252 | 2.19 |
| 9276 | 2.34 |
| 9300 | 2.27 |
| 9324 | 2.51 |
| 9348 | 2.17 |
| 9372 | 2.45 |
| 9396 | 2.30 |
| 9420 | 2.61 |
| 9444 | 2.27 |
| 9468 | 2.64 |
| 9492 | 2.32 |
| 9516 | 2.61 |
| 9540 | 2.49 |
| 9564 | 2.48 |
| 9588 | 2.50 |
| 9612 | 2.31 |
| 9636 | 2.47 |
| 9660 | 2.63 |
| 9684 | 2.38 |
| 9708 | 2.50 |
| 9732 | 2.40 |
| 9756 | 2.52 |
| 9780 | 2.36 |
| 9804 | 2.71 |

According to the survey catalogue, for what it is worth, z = 0.28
